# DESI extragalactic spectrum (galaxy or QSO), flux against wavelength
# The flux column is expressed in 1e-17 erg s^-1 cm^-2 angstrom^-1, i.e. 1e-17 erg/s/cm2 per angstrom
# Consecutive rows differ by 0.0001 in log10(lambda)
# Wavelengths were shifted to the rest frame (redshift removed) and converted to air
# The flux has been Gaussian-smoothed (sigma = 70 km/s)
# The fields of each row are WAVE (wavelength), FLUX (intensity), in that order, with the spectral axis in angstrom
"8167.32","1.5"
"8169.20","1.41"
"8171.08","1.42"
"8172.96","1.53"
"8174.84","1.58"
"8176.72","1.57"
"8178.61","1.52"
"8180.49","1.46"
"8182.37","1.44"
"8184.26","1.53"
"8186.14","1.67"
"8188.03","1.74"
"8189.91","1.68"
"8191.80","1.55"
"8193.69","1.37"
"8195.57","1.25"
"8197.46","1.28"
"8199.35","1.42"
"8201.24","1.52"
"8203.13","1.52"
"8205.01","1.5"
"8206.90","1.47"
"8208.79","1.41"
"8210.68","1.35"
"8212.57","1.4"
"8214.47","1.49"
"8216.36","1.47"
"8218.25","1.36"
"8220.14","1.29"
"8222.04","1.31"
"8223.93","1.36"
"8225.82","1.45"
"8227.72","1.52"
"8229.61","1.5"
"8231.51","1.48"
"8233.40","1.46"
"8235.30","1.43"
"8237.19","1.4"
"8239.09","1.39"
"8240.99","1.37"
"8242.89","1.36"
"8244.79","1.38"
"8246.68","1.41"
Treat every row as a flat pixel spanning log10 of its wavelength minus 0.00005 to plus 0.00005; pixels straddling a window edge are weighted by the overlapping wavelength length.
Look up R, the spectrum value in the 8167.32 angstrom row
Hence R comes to 1.5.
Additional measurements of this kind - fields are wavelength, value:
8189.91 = 1.68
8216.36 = 1.47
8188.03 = 1.74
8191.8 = 1.55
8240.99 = 1.37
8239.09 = 1.39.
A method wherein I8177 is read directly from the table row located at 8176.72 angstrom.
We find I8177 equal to 1.57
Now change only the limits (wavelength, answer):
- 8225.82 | 1.45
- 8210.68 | 1.35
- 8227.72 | 1.52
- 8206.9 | 1.47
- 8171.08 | 1.42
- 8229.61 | 1.5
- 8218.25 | 1.36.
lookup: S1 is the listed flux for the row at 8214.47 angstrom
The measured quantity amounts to 1.49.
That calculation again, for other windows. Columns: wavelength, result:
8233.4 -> 1.46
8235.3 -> 1.43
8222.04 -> 1.31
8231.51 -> 1.48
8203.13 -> 1.52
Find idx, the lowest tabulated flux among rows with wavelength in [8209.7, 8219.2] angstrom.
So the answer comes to 1.35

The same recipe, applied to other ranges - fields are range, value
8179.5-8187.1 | 1.44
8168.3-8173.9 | 1.41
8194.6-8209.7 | 1.25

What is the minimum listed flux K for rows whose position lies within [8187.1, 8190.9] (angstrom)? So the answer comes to 1.68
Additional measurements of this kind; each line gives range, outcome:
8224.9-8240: 1.39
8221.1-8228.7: 1.31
